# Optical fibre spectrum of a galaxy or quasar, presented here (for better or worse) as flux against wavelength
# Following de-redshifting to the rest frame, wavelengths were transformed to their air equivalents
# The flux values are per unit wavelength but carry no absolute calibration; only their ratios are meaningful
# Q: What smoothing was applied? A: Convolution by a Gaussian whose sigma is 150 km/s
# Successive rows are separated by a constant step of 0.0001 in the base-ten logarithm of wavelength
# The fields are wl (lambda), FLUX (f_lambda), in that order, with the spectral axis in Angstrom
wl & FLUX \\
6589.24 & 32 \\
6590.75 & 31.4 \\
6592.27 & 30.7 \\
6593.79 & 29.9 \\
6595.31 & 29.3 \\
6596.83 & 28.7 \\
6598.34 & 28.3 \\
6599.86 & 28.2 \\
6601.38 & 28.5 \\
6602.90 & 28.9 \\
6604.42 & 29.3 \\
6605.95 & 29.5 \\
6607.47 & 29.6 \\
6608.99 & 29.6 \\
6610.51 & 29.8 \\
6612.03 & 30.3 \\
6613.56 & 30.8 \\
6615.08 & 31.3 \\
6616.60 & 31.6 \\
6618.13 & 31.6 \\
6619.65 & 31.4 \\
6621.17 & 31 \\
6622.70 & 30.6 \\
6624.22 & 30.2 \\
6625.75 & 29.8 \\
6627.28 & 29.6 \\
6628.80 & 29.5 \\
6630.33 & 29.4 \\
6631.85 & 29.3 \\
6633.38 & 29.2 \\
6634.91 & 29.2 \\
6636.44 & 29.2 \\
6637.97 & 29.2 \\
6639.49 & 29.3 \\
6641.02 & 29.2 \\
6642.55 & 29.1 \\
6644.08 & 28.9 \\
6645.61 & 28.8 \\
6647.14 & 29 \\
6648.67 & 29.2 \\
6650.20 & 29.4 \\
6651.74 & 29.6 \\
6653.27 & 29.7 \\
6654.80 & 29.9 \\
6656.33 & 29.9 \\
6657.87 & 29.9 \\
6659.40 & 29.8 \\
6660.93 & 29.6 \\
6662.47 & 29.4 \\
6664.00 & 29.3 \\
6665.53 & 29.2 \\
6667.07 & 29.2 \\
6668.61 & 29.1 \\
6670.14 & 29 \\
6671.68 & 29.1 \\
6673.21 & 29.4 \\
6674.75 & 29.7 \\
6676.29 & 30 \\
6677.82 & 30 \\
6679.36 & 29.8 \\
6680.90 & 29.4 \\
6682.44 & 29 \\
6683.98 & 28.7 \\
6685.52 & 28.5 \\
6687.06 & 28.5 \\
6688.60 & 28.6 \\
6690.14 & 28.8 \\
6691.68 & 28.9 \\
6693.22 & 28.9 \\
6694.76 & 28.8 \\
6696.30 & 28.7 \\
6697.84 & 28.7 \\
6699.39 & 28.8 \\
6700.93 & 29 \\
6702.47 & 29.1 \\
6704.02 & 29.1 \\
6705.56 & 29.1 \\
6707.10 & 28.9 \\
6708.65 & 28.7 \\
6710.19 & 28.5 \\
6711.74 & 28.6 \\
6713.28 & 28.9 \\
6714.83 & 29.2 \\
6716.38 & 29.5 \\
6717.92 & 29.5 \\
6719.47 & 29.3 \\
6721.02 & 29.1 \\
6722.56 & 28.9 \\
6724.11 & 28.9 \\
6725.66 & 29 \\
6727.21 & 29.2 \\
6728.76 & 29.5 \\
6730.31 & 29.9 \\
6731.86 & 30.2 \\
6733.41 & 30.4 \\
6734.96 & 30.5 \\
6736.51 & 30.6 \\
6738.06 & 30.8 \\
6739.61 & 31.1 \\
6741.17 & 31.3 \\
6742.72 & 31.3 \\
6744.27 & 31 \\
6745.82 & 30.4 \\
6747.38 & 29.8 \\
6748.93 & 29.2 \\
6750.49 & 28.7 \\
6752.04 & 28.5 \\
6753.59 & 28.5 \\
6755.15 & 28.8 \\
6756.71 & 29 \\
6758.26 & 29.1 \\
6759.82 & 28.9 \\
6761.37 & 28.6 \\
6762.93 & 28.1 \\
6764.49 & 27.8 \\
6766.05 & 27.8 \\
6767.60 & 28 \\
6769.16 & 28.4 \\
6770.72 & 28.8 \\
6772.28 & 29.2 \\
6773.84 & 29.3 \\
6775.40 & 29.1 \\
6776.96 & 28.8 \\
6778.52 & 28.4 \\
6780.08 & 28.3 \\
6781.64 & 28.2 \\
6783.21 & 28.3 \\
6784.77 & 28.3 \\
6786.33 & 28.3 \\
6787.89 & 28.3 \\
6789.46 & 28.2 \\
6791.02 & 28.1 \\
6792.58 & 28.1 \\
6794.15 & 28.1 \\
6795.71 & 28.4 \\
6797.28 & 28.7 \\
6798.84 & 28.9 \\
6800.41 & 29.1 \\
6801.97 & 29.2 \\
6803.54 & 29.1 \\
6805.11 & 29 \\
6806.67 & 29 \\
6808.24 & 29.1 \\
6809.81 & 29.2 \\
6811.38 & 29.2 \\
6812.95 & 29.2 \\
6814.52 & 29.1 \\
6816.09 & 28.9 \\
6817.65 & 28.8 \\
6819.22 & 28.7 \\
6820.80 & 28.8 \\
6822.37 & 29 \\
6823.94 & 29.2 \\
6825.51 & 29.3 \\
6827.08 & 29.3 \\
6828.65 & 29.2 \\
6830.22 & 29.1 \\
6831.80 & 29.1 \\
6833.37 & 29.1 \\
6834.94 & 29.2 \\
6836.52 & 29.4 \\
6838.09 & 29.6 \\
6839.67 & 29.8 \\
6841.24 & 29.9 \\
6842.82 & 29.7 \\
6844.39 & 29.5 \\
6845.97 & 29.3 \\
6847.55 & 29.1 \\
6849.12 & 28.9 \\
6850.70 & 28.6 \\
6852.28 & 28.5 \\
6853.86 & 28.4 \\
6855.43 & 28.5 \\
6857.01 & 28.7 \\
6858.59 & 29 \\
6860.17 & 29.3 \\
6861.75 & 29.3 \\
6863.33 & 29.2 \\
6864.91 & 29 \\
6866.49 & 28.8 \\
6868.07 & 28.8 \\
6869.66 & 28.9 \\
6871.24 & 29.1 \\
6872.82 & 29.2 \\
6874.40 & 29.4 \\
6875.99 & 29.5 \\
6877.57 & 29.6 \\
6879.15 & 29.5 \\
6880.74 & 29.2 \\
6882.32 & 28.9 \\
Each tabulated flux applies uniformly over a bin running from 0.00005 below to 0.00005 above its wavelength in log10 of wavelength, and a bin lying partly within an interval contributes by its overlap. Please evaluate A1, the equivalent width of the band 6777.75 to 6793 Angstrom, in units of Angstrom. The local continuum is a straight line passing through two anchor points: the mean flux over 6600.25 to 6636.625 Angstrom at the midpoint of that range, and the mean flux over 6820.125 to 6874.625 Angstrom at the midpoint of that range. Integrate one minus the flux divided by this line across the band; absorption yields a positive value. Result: 0.6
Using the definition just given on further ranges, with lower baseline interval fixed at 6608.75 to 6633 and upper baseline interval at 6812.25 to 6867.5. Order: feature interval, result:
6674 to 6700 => 0.81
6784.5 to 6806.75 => 0.59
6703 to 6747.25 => 0.10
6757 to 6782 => 0.80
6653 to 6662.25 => 0.11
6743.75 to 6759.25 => 0.18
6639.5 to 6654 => 0.48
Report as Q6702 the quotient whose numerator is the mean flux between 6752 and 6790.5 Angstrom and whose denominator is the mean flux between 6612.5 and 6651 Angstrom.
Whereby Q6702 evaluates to 1.0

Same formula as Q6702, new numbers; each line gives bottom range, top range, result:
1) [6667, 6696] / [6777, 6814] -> 0.98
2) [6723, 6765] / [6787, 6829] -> 0.97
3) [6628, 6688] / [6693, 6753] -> 1.01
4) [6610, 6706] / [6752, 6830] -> 0.97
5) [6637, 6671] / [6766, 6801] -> 0.97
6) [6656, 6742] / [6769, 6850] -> 0.99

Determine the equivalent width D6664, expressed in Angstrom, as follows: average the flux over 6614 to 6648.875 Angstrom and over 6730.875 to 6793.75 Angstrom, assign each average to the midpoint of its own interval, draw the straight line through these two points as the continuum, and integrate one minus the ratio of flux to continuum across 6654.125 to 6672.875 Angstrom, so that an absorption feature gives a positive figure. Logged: 0.1 Angstrom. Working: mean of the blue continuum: 29.8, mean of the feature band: 29.5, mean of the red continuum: 29.1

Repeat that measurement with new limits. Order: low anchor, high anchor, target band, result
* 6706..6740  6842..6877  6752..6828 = 1.45 Angstrom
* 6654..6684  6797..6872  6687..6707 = 0.38 Angstrom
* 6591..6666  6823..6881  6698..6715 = 0.35 Angstrom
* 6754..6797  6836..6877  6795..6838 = -0.38 Angstrom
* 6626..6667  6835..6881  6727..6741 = -0.50 Angstrom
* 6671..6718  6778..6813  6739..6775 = -0.50 Angstrom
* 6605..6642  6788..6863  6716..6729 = 0.14 Angstrom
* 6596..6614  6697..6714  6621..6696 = -0.77 Angstrom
